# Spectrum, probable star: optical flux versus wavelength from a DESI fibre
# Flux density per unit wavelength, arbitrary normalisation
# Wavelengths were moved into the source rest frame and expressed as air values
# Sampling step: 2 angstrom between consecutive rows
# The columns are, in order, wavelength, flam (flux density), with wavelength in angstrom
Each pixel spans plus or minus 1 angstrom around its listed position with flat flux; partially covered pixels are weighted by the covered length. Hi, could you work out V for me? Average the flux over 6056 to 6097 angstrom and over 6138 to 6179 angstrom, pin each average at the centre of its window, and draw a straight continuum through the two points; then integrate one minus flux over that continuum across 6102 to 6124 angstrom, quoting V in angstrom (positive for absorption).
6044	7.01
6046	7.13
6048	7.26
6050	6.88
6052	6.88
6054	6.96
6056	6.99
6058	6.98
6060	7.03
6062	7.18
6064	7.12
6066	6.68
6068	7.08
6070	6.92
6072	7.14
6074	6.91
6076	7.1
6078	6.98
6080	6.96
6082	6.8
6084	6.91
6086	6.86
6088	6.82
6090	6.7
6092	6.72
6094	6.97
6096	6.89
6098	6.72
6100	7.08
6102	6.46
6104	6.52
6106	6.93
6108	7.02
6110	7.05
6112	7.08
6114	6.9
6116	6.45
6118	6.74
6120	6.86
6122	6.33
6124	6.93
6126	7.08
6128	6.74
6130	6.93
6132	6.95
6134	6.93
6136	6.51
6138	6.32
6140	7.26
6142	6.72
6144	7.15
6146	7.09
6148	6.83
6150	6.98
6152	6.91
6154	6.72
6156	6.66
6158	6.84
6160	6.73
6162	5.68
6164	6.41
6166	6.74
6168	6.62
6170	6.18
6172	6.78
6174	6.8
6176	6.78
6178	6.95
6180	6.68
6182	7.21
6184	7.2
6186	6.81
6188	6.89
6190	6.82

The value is 0.2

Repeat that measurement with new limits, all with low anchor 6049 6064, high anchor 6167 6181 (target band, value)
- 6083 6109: 0.28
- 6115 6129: 0.18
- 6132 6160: -0.34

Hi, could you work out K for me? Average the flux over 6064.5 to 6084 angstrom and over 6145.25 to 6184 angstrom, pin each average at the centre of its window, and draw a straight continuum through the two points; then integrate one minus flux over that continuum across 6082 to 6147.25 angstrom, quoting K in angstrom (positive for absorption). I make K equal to 0.2 angstrom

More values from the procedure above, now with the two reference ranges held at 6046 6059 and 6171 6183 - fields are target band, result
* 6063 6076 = 0.0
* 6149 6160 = 0.1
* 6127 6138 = 0.2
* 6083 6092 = 0.2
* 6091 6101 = 0.1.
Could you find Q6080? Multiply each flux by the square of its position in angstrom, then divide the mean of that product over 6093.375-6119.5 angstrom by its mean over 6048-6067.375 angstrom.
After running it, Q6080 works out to 0.99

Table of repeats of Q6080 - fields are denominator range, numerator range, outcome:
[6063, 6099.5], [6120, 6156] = 1.01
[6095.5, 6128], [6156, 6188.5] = 1.00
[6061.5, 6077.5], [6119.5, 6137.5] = 0.99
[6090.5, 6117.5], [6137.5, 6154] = 1.03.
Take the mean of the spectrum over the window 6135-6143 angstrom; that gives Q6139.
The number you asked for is 6.7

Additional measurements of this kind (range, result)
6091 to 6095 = 6.84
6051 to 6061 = 6.97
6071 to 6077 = 7.05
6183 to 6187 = 7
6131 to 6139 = 6.68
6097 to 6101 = 6.9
